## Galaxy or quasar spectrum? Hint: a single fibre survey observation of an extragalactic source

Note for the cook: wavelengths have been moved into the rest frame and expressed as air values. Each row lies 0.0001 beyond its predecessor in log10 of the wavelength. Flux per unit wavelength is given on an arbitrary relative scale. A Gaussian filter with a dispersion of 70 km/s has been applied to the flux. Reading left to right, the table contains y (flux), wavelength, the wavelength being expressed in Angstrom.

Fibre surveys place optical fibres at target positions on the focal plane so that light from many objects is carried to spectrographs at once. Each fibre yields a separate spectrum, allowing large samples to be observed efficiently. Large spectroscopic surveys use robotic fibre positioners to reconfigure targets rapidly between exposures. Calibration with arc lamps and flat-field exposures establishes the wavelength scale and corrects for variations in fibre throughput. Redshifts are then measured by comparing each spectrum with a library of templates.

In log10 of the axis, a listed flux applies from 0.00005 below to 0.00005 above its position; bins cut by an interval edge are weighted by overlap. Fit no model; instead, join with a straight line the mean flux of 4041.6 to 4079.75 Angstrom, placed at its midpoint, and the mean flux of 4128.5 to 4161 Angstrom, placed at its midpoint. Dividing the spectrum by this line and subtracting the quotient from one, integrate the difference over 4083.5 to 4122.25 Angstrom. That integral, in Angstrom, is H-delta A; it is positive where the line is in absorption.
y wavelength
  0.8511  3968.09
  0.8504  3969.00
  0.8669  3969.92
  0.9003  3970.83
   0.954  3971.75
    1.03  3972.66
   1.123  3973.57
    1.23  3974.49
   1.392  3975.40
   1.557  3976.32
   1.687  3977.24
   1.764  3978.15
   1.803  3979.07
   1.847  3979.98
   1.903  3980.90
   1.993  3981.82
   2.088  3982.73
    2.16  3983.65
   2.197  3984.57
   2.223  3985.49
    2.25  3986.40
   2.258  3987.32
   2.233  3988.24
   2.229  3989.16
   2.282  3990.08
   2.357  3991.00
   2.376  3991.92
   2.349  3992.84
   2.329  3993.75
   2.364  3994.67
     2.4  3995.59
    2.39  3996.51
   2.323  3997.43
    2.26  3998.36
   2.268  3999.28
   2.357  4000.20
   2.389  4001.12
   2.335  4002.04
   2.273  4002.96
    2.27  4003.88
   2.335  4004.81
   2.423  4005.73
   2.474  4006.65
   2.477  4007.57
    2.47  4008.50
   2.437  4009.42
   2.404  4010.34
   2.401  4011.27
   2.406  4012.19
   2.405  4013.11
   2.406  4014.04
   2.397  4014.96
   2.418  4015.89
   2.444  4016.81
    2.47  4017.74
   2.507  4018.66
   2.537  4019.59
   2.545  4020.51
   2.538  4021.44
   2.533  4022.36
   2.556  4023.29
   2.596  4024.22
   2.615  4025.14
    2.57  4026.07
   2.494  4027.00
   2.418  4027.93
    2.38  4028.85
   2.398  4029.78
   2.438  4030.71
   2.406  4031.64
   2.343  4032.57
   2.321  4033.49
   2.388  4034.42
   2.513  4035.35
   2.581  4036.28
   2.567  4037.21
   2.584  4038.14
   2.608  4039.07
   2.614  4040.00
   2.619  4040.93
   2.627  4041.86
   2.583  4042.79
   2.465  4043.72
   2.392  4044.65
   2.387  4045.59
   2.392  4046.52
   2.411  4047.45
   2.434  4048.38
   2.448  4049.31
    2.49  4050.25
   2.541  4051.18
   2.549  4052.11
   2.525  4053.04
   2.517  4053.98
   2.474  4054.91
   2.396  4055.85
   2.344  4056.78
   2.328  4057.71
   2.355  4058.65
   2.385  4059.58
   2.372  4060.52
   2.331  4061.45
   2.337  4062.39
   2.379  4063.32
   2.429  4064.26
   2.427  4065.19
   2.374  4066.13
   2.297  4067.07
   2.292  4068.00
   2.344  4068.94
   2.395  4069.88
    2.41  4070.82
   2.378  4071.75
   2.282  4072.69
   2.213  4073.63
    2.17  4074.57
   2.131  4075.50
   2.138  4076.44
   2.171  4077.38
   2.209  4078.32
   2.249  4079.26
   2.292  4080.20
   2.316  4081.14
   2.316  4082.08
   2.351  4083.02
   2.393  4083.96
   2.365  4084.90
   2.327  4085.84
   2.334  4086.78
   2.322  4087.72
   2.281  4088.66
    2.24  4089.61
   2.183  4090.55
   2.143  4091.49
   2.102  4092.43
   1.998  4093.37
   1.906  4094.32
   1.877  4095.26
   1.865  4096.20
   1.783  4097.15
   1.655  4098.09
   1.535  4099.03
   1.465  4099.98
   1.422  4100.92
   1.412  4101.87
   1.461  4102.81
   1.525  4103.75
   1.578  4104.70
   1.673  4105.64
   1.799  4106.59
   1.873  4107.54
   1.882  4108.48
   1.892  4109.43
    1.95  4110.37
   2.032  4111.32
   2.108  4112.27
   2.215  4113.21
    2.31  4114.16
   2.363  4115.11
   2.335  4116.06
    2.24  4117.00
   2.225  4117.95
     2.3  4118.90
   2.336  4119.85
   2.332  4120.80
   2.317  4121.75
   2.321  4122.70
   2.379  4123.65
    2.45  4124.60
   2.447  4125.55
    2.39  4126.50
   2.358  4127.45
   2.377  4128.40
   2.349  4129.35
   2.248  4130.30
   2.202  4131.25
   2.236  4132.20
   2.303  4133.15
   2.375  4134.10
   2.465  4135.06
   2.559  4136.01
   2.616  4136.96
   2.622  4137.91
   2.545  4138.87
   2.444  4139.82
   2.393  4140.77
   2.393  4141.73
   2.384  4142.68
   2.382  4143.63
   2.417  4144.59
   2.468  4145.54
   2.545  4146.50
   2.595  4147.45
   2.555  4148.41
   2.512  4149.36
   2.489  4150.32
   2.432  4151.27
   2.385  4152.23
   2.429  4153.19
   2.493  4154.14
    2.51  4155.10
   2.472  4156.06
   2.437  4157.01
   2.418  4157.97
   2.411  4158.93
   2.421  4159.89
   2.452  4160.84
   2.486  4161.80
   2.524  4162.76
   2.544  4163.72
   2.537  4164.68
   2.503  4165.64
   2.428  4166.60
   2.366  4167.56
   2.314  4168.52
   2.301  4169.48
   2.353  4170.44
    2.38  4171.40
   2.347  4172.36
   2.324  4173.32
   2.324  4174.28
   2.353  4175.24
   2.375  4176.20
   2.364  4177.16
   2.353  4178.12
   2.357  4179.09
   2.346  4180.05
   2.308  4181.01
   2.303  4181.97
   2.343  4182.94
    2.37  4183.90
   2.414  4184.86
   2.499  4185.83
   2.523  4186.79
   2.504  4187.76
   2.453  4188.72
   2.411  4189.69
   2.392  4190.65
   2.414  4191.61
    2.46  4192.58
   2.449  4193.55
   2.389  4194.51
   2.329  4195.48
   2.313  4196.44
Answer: 6.4 Angstrom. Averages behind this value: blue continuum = 2.37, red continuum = 2.44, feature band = 2.01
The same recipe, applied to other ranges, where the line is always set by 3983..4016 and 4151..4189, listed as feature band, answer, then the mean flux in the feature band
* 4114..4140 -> 0.2 Angstrom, 2.37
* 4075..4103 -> 3.9 Angstrom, 2.05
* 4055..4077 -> 0.4 Angstrom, 2.33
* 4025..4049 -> -1.3 Angstrom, 2.48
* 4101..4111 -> 2.9 Angstrom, 1.7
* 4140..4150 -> -0.3 Angstrom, 2.46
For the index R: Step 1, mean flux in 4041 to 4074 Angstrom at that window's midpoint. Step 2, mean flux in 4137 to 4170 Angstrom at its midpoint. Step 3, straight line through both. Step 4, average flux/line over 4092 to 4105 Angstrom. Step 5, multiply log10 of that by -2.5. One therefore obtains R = 0.40 mag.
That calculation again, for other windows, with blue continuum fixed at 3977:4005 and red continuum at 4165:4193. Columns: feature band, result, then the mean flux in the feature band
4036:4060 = -0.103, 2.48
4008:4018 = -0.091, 2.42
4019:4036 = -0.109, 2.48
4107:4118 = 0.103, 2.11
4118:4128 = -0.011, 2.36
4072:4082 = 0.031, 2.22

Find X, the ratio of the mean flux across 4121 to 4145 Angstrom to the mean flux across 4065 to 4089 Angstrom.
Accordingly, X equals 1.04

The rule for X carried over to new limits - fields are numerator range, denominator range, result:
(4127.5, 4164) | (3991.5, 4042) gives 1.00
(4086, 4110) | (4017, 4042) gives 0.74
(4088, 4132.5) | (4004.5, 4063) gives 0.83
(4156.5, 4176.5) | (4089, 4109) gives 1.35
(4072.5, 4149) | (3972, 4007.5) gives 1.05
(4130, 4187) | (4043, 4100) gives 1.07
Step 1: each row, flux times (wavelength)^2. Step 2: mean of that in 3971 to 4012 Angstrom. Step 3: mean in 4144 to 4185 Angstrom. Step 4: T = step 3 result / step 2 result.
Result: 1.25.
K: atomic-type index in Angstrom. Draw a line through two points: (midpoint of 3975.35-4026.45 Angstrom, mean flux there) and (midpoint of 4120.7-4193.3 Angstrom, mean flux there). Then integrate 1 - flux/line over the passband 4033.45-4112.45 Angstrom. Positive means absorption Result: 4.4 Angstrom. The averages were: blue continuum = 2.3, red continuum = 2.42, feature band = 2.22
